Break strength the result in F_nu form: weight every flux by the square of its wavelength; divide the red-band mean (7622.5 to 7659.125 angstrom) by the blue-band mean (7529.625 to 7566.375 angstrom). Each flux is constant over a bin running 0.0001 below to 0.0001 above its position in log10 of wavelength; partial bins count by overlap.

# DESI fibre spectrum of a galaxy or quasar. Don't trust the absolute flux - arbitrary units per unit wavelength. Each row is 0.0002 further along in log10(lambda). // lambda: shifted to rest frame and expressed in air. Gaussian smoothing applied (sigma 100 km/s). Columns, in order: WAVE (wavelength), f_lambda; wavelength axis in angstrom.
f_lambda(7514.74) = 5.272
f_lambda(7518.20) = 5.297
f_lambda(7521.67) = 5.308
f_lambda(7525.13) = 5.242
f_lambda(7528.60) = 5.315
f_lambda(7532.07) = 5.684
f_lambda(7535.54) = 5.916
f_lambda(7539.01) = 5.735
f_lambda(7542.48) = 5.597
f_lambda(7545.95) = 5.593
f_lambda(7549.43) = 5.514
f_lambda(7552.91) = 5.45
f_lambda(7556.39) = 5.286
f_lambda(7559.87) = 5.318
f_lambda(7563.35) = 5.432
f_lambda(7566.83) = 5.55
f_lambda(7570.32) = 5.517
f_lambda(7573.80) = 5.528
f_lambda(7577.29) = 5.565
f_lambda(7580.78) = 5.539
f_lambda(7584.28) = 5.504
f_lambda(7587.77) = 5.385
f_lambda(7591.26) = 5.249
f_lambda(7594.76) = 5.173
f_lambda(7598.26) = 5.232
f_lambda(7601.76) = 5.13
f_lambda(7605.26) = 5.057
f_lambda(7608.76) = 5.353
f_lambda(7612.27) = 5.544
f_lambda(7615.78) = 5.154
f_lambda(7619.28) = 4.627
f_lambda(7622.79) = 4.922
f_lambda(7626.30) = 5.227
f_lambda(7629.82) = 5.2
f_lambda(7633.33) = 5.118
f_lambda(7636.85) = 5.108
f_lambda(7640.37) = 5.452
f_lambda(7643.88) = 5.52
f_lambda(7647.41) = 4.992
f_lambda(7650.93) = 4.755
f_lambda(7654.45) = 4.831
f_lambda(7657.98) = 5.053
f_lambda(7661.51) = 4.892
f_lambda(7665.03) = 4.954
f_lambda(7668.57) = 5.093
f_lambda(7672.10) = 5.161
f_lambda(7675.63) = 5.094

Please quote 0.94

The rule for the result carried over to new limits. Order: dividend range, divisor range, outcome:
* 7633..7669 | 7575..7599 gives 0.96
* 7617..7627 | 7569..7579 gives 0.90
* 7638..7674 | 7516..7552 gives 0.95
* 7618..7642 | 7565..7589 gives 0.94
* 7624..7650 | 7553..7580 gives 0.97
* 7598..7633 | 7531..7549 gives 0.92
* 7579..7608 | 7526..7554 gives 0.96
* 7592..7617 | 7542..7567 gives 0.97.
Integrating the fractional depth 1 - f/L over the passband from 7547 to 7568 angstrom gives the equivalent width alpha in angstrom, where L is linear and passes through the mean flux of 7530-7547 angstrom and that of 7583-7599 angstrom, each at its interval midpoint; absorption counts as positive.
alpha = 0.5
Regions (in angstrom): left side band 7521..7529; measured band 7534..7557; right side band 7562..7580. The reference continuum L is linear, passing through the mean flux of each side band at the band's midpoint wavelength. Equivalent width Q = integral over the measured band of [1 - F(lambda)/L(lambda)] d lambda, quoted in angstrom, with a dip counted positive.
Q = -0.9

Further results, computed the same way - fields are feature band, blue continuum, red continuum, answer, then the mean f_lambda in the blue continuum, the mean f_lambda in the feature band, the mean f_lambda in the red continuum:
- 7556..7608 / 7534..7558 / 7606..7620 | 0.1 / 5.58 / 5.37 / 5.2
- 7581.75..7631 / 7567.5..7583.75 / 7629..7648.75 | 1.7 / 5.53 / 5.2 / 5.24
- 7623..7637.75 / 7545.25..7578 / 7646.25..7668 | -0.2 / 5.47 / 5.14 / 4.92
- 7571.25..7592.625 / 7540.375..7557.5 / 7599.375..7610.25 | -0.6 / 5.5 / 5.47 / 5.18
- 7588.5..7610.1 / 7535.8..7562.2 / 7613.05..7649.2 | 0.3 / 5.52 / 5.21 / 5.14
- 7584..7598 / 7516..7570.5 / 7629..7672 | 0.0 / 5.48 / 5.3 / 5.08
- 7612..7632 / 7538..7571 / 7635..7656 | 0.5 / 5.49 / 5.08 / 5.11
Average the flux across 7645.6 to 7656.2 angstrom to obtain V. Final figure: 4.86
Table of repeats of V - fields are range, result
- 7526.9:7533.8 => 5.5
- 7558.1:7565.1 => 5.38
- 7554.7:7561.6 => 5.3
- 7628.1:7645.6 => 5.28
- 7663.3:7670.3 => 5.02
